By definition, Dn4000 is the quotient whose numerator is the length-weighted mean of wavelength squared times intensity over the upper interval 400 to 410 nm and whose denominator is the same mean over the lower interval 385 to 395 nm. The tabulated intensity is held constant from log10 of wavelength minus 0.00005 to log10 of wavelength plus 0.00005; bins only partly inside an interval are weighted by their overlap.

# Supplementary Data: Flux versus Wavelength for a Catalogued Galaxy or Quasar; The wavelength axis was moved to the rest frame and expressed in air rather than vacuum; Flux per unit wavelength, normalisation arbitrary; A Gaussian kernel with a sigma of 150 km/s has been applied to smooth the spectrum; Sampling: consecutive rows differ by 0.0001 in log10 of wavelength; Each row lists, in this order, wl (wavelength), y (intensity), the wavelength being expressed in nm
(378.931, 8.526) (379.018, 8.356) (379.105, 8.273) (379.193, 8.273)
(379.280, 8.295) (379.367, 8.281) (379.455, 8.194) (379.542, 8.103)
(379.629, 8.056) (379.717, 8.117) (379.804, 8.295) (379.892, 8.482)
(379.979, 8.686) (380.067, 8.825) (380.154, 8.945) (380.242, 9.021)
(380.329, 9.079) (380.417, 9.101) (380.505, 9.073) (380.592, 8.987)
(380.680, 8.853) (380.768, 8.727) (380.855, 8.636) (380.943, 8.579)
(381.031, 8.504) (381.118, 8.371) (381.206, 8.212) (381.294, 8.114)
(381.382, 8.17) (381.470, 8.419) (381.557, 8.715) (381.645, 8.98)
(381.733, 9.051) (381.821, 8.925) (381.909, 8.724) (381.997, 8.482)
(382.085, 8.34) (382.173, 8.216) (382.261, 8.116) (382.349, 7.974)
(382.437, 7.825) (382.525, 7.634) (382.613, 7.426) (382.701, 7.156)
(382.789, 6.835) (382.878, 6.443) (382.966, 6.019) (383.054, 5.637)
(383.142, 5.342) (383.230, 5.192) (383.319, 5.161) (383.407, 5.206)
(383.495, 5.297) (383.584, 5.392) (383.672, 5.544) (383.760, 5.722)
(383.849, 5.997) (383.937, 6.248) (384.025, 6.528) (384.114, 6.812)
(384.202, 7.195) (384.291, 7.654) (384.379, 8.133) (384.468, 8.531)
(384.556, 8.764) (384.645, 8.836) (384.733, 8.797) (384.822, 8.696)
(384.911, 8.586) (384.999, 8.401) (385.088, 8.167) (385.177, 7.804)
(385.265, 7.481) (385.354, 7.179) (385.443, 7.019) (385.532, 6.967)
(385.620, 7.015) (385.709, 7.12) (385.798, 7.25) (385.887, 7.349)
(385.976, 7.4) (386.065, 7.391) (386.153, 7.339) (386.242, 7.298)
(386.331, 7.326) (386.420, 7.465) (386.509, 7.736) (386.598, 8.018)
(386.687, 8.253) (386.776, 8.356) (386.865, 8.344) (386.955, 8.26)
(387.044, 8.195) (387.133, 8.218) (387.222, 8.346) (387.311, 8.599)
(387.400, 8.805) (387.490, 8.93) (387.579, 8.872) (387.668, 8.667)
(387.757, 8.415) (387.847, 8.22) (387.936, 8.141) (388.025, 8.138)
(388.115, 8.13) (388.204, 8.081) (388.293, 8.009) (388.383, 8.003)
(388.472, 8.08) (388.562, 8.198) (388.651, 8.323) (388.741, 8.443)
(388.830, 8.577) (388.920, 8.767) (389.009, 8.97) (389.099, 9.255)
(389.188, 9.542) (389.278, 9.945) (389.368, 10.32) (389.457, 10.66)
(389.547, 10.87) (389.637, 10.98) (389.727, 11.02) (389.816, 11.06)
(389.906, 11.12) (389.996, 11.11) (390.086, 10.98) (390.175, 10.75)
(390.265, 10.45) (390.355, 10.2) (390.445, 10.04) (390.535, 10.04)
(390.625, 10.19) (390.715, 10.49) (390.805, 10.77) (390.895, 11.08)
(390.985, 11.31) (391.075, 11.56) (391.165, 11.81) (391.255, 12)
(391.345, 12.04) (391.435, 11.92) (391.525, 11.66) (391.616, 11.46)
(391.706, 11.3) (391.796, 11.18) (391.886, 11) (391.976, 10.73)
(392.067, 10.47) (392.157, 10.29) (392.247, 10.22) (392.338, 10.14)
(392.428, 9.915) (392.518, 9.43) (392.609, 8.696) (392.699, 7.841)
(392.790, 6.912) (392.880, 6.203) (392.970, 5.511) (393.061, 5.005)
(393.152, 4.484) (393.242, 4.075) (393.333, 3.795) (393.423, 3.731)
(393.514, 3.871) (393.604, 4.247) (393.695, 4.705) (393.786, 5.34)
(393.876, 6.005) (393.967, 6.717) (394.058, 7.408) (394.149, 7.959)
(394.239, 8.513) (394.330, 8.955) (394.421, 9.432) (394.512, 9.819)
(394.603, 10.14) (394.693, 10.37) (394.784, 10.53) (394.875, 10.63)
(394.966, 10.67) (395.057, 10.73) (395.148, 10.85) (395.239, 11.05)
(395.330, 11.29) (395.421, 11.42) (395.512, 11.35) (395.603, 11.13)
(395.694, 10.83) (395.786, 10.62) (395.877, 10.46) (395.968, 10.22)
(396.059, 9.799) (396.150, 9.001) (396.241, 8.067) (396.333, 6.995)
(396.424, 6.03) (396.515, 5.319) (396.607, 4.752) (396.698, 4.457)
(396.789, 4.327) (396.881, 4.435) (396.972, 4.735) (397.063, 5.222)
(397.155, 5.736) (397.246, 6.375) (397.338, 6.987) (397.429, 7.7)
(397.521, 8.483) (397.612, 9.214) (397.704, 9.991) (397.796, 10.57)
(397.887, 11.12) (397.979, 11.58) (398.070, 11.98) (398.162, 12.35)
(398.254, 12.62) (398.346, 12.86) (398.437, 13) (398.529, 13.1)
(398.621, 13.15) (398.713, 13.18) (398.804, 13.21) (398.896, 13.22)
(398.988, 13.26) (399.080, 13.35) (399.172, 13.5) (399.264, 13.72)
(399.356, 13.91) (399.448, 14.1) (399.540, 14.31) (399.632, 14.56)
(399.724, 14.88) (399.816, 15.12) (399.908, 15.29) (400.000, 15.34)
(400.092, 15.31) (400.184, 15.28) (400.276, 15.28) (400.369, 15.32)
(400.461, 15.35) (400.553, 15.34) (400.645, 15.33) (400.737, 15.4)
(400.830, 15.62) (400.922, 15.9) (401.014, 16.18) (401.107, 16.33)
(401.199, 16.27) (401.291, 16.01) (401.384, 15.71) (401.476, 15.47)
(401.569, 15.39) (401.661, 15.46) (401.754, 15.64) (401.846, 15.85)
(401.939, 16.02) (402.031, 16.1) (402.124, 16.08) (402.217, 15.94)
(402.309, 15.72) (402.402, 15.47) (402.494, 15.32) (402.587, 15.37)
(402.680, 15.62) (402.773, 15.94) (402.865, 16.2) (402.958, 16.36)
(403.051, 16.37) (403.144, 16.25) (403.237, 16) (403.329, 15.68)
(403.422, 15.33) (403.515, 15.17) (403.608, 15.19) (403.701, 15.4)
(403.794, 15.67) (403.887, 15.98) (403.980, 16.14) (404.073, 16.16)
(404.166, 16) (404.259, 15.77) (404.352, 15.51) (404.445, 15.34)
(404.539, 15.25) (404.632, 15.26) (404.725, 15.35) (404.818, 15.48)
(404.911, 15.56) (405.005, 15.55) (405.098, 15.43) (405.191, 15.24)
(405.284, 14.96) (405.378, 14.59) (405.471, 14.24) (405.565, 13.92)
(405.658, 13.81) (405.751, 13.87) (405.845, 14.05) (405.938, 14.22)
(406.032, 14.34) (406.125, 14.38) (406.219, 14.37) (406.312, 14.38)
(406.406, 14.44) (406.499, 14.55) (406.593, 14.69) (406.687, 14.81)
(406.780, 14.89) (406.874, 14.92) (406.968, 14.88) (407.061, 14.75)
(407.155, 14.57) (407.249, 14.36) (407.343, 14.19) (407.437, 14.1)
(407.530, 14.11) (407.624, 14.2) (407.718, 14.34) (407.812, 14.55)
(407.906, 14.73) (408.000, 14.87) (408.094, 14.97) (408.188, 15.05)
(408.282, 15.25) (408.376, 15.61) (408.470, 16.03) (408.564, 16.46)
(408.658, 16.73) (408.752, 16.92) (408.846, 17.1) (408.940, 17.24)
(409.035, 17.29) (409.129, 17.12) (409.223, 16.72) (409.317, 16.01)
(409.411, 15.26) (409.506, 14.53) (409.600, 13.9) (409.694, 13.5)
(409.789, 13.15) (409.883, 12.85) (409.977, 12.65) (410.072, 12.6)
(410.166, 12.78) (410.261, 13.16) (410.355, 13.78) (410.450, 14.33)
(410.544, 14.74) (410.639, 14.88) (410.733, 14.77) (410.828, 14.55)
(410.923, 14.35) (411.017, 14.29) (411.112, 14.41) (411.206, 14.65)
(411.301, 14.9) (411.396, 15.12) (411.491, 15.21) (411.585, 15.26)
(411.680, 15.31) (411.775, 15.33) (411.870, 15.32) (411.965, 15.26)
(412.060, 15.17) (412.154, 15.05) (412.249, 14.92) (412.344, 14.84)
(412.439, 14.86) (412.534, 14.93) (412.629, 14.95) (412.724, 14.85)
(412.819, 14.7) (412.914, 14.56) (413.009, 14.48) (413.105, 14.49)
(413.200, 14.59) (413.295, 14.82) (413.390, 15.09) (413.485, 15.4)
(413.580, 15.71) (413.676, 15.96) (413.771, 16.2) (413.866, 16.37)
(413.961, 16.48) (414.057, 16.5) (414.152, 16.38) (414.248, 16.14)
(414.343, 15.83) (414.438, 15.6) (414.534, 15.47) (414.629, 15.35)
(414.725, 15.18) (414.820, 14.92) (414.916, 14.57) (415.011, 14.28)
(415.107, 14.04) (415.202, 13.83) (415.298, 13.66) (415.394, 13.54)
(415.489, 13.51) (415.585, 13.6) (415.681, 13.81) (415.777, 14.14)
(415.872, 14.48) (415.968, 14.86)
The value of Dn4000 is 1.9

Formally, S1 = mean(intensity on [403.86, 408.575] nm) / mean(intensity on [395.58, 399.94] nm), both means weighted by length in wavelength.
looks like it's 1.43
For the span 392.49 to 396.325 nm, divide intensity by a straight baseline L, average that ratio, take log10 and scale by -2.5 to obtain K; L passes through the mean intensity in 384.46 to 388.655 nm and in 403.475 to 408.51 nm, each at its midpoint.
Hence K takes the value 0.30 mag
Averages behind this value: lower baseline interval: 8.03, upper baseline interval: 14.9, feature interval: 8.27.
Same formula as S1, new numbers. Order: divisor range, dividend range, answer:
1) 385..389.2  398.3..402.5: 1.85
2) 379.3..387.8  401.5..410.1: 1.94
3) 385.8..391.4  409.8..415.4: 1.60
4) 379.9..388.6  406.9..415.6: 1.91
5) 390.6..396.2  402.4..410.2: 1.64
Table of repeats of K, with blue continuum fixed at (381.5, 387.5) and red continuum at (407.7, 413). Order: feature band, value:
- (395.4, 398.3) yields 0.28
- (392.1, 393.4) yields 0.33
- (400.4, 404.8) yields -0.23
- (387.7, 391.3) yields -0.10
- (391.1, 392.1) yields -0.20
